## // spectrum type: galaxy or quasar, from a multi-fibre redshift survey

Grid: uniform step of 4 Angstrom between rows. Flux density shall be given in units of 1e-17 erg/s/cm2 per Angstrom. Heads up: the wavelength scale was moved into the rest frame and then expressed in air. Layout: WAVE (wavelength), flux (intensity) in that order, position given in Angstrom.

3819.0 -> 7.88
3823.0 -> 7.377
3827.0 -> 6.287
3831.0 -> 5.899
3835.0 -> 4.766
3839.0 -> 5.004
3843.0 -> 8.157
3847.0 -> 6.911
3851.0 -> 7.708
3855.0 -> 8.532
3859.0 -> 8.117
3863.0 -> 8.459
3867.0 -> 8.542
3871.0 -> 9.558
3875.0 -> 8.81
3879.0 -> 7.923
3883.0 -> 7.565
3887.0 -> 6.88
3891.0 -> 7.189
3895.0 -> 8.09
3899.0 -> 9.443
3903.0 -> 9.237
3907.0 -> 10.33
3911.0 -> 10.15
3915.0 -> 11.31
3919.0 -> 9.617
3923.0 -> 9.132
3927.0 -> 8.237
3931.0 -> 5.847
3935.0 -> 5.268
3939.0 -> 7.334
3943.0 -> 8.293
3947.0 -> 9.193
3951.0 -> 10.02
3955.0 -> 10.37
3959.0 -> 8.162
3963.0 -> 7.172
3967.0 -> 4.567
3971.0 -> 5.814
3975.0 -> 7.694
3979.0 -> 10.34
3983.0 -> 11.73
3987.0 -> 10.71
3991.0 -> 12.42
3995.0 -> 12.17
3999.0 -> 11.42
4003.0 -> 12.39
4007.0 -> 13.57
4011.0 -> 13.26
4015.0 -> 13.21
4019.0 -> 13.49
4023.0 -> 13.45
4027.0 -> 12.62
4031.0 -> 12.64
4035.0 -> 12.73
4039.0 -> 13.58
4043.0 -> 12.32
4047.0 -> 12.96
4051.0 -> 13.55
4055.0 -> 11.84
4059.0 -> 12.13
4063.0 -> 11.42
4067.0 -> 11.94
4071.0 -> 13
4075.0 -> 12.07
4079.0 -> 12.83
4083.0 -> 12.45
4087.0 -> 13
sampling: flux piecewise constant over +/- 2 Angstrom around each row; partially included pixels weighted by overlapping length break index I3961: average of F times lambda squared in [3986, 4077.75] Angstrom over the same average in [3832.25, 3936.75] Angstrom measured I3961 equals 1.7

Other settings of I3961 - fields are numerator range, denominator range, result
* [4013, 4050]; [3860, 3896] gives 1.73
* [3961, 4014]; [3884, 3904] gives 1.34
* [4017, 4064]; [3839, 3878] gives 1.72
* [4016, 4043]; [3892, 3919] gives 1.44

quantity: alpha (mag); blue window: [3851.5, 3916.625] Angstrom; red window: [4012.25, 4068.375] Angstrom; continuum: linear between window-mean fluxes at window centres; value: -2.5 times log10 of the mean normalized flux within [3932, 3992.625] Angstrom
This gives 0.25 mag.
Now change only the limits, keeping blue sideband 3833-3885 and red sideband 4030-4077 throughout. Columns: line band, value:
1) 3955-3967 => 0.32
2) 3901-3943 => 0.07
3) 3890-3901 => 0.03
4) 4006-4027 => -0.15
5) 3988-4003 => -0.08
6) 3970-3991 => 0.11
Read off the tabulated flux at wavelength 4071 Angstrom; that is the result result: 13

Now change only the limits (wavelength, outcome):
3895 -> 8.09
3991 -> 12.42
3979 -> 10.34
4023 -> 13.45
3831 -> 5.899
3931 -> 5.847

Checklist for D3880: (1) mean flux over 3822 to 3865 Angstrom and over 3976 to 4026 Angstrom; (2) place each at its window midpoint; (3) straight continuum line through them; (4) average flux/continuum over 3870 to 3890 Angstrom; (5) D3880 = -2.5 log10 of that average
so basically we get 0.023 mag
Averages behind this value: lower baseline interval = 7.01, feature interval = 8.03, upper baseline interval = 12.3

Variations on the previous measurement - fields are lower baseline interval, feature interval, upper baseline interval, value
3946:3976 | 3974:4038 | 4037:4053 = -0.15 mag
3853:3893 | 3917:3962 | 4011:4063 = 0.21 mag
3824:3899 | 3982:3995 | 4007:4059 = -0.01 mag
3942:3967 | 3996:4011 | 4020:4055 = -0.13 mag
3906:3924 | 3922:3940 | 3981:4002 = 0.43 mag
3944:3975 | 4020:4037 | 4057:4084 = -0.21 mag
